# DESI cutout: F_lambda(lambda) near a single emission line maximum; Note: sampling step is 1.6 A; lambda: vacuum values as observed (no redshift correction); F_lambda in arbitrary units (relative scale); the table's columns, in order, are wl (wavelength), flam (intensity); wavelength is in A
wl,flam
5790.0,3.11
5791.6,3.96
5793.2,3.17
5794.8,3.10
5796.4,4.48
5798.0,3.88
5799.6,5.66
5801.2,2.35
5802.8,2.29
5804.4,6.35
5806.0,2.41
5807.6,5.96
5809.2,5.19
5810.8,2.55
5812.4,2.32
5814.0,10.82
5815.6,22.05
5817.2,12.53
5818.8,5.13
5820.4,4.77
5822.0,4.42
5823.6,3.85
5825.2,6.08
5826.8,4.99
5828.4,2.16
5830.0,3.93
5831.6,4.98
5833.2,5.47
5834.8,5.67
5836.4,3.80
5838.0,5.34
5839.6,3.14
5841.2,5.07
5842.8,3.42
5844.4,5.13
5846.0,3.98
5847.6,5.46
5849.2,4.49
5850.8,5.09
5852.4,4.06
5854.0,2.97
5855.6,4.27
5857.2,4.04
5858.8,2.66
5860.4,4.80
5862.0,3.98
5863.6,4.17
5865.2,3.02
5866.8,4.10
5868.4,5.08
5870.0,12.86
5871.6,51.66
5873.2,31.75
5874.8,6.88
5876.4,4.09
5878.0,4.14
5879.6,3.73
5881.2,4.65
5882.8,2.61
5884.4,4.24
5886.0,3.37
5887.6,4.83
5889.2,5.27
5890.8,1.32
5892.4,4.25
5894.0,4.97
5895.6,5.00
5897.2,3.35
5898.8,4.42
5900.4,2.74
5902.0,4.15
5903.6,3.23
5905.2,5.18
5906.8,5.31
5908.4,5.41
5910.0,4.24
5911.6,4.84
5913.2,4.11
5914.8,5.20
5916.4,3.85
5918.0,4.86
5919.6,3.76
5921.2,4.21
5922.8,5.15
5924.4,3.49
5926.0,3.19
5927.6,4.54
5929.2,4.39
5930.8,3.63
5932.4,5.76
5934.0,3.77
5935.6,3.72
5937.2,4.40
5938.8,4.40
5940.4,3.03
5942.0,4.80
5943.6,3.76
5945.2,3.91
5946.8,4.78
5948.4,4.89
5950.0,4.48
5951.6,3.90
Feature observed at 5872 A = [O III] 5007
